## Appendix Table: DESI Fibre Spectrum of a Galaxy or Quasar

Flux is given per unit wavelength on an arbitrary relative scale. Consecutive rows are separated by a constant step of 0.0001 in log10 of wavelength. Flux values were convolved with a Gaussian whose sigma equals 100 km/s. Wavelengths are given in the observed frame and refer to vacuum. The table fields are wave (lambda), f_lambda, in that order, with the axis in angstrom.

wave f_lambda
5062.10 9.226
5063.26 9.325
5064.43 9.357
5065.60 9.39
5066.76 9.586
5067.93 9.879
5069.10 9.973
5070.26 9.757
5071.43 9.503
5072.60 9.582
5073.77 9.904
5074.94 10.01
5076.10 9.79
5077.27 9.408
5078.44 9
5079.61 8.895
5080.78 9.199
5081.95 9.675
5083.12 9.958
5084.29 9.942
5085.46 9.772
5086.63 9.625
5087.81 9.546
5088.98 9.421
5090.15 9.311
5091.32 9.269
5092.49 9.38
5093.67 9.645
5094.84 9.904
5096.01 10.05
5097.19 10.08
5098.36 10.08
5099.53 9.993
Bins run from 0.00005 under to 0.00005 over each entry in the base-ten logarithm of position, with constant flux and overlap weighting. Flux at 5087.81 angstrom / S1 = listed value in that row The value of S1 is 9.546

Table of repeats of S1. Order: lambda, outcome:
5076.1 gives 9.79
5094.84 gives 9.904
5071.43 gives 9.503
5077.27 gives 9.408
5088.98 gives 9.421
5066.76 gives 9.586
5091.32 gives 9.269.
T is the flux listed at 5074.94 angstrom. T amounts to 10.01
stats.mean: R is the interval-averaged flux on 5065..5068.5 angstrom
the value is 9.62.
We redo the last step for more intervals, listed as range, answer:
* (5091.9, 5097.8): 9.81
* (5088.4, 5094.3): 9.41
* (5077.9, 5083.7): 9.35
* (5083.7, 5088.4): 9.71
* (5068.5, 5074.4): 9.74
